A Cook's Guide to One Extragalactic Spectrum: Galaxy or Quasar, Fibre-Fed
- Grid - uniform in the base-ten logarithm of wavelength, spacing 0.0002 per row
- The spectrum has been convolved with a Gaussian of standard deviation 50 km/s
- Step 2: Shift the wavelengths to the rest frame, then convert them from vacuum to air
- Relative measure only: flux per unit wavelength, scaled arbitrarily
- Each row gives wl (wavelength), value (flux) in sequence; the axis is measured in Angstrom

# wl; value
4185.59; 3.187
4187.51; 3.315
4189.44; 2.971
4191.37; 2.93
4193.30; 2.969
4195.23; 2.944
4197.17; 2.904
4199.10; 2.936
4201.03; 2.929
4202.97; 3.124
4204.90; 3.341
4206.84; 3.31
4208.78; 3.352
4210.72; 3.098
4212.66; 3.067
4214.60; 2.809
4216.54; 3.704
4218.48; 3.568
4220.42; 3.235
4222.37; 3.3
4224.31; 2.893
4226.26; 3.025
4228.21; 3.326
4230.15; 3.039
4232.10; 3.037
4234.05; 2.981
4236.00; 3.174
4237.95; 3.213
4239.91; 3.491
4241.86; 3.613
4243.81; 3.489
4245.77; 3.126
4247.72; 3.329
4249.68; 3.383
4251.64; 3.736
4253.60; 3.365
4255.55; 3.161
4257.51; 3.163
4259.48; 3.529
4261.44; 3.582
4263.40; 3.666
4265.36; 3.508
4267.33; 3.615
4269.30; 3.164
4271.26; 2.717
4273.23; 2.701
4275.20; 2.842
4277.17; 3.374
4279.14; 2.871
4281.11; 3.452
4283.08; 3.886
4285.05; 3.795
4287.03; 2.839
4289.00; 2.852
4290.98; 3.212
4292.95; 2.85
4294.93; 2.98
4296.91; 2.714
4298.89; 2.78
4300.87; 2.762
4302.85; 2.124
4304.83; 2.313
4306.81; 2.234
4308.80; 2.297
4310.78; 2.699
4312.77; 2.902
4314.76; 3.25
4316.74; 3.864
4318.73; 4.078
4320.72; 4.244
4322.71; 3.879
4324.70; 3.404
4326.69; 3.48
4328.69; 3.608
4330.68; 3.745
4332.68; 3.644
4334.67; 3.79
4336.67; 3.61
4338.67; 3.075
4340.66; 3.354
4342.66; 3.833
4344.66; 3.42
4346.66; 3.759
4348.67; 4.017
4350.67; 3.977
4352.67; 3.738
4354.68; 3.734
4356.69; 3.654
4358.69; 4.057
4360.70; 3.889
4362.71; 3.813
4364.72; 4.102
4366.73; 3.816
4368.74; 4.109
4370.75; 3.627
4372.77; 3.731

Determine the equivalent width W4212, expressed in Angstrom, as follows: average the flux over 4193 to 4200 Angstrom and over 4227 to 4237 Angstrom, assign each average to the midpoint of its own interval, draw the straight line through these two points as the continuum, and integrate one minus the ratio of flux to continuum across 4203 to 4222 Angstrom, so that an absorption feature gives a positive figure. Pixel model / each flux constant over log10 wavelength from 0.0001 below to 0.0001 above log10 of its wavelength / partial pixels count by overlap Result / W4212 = -1.6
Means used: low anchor 2.93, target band 3.27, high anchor 3.11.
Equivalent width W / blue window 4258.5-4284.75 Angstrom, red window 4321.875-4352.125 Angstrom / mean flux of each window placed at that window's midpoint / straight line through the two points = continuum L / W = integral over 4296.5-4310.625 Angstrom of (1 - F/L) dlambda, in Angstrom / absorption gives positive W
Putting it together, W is 4.1 Angstrom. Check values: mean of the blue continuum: 3.31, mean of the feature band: 2.46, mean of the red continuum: 3.64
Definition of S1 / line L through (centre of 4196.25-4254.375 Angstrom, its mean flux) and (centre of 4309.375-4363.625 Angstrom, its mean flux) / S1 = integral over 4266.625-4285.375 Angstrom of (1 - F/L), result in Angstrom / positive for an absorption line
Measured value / 1.1 Angstrom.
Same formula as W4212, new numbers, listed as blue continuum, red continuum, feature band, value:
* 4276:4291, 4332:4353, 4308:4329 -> 0.5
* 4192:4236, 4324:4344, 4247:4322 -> 4.9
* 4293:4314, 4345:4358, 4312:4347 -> -4.1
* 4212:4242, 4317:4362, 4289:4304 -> 3.2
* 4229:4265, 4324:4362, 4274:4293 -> 1.4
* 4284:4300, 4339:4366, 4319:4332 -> -1.2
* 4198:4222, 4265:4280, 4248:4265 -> -1.8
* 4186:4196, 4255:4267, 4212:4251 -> 0.4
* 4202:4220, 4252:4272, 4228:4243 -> 0.4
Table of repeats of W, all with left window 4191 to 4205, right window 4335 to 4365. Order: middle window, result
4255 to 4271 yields -0.4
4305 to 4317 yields 2.6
